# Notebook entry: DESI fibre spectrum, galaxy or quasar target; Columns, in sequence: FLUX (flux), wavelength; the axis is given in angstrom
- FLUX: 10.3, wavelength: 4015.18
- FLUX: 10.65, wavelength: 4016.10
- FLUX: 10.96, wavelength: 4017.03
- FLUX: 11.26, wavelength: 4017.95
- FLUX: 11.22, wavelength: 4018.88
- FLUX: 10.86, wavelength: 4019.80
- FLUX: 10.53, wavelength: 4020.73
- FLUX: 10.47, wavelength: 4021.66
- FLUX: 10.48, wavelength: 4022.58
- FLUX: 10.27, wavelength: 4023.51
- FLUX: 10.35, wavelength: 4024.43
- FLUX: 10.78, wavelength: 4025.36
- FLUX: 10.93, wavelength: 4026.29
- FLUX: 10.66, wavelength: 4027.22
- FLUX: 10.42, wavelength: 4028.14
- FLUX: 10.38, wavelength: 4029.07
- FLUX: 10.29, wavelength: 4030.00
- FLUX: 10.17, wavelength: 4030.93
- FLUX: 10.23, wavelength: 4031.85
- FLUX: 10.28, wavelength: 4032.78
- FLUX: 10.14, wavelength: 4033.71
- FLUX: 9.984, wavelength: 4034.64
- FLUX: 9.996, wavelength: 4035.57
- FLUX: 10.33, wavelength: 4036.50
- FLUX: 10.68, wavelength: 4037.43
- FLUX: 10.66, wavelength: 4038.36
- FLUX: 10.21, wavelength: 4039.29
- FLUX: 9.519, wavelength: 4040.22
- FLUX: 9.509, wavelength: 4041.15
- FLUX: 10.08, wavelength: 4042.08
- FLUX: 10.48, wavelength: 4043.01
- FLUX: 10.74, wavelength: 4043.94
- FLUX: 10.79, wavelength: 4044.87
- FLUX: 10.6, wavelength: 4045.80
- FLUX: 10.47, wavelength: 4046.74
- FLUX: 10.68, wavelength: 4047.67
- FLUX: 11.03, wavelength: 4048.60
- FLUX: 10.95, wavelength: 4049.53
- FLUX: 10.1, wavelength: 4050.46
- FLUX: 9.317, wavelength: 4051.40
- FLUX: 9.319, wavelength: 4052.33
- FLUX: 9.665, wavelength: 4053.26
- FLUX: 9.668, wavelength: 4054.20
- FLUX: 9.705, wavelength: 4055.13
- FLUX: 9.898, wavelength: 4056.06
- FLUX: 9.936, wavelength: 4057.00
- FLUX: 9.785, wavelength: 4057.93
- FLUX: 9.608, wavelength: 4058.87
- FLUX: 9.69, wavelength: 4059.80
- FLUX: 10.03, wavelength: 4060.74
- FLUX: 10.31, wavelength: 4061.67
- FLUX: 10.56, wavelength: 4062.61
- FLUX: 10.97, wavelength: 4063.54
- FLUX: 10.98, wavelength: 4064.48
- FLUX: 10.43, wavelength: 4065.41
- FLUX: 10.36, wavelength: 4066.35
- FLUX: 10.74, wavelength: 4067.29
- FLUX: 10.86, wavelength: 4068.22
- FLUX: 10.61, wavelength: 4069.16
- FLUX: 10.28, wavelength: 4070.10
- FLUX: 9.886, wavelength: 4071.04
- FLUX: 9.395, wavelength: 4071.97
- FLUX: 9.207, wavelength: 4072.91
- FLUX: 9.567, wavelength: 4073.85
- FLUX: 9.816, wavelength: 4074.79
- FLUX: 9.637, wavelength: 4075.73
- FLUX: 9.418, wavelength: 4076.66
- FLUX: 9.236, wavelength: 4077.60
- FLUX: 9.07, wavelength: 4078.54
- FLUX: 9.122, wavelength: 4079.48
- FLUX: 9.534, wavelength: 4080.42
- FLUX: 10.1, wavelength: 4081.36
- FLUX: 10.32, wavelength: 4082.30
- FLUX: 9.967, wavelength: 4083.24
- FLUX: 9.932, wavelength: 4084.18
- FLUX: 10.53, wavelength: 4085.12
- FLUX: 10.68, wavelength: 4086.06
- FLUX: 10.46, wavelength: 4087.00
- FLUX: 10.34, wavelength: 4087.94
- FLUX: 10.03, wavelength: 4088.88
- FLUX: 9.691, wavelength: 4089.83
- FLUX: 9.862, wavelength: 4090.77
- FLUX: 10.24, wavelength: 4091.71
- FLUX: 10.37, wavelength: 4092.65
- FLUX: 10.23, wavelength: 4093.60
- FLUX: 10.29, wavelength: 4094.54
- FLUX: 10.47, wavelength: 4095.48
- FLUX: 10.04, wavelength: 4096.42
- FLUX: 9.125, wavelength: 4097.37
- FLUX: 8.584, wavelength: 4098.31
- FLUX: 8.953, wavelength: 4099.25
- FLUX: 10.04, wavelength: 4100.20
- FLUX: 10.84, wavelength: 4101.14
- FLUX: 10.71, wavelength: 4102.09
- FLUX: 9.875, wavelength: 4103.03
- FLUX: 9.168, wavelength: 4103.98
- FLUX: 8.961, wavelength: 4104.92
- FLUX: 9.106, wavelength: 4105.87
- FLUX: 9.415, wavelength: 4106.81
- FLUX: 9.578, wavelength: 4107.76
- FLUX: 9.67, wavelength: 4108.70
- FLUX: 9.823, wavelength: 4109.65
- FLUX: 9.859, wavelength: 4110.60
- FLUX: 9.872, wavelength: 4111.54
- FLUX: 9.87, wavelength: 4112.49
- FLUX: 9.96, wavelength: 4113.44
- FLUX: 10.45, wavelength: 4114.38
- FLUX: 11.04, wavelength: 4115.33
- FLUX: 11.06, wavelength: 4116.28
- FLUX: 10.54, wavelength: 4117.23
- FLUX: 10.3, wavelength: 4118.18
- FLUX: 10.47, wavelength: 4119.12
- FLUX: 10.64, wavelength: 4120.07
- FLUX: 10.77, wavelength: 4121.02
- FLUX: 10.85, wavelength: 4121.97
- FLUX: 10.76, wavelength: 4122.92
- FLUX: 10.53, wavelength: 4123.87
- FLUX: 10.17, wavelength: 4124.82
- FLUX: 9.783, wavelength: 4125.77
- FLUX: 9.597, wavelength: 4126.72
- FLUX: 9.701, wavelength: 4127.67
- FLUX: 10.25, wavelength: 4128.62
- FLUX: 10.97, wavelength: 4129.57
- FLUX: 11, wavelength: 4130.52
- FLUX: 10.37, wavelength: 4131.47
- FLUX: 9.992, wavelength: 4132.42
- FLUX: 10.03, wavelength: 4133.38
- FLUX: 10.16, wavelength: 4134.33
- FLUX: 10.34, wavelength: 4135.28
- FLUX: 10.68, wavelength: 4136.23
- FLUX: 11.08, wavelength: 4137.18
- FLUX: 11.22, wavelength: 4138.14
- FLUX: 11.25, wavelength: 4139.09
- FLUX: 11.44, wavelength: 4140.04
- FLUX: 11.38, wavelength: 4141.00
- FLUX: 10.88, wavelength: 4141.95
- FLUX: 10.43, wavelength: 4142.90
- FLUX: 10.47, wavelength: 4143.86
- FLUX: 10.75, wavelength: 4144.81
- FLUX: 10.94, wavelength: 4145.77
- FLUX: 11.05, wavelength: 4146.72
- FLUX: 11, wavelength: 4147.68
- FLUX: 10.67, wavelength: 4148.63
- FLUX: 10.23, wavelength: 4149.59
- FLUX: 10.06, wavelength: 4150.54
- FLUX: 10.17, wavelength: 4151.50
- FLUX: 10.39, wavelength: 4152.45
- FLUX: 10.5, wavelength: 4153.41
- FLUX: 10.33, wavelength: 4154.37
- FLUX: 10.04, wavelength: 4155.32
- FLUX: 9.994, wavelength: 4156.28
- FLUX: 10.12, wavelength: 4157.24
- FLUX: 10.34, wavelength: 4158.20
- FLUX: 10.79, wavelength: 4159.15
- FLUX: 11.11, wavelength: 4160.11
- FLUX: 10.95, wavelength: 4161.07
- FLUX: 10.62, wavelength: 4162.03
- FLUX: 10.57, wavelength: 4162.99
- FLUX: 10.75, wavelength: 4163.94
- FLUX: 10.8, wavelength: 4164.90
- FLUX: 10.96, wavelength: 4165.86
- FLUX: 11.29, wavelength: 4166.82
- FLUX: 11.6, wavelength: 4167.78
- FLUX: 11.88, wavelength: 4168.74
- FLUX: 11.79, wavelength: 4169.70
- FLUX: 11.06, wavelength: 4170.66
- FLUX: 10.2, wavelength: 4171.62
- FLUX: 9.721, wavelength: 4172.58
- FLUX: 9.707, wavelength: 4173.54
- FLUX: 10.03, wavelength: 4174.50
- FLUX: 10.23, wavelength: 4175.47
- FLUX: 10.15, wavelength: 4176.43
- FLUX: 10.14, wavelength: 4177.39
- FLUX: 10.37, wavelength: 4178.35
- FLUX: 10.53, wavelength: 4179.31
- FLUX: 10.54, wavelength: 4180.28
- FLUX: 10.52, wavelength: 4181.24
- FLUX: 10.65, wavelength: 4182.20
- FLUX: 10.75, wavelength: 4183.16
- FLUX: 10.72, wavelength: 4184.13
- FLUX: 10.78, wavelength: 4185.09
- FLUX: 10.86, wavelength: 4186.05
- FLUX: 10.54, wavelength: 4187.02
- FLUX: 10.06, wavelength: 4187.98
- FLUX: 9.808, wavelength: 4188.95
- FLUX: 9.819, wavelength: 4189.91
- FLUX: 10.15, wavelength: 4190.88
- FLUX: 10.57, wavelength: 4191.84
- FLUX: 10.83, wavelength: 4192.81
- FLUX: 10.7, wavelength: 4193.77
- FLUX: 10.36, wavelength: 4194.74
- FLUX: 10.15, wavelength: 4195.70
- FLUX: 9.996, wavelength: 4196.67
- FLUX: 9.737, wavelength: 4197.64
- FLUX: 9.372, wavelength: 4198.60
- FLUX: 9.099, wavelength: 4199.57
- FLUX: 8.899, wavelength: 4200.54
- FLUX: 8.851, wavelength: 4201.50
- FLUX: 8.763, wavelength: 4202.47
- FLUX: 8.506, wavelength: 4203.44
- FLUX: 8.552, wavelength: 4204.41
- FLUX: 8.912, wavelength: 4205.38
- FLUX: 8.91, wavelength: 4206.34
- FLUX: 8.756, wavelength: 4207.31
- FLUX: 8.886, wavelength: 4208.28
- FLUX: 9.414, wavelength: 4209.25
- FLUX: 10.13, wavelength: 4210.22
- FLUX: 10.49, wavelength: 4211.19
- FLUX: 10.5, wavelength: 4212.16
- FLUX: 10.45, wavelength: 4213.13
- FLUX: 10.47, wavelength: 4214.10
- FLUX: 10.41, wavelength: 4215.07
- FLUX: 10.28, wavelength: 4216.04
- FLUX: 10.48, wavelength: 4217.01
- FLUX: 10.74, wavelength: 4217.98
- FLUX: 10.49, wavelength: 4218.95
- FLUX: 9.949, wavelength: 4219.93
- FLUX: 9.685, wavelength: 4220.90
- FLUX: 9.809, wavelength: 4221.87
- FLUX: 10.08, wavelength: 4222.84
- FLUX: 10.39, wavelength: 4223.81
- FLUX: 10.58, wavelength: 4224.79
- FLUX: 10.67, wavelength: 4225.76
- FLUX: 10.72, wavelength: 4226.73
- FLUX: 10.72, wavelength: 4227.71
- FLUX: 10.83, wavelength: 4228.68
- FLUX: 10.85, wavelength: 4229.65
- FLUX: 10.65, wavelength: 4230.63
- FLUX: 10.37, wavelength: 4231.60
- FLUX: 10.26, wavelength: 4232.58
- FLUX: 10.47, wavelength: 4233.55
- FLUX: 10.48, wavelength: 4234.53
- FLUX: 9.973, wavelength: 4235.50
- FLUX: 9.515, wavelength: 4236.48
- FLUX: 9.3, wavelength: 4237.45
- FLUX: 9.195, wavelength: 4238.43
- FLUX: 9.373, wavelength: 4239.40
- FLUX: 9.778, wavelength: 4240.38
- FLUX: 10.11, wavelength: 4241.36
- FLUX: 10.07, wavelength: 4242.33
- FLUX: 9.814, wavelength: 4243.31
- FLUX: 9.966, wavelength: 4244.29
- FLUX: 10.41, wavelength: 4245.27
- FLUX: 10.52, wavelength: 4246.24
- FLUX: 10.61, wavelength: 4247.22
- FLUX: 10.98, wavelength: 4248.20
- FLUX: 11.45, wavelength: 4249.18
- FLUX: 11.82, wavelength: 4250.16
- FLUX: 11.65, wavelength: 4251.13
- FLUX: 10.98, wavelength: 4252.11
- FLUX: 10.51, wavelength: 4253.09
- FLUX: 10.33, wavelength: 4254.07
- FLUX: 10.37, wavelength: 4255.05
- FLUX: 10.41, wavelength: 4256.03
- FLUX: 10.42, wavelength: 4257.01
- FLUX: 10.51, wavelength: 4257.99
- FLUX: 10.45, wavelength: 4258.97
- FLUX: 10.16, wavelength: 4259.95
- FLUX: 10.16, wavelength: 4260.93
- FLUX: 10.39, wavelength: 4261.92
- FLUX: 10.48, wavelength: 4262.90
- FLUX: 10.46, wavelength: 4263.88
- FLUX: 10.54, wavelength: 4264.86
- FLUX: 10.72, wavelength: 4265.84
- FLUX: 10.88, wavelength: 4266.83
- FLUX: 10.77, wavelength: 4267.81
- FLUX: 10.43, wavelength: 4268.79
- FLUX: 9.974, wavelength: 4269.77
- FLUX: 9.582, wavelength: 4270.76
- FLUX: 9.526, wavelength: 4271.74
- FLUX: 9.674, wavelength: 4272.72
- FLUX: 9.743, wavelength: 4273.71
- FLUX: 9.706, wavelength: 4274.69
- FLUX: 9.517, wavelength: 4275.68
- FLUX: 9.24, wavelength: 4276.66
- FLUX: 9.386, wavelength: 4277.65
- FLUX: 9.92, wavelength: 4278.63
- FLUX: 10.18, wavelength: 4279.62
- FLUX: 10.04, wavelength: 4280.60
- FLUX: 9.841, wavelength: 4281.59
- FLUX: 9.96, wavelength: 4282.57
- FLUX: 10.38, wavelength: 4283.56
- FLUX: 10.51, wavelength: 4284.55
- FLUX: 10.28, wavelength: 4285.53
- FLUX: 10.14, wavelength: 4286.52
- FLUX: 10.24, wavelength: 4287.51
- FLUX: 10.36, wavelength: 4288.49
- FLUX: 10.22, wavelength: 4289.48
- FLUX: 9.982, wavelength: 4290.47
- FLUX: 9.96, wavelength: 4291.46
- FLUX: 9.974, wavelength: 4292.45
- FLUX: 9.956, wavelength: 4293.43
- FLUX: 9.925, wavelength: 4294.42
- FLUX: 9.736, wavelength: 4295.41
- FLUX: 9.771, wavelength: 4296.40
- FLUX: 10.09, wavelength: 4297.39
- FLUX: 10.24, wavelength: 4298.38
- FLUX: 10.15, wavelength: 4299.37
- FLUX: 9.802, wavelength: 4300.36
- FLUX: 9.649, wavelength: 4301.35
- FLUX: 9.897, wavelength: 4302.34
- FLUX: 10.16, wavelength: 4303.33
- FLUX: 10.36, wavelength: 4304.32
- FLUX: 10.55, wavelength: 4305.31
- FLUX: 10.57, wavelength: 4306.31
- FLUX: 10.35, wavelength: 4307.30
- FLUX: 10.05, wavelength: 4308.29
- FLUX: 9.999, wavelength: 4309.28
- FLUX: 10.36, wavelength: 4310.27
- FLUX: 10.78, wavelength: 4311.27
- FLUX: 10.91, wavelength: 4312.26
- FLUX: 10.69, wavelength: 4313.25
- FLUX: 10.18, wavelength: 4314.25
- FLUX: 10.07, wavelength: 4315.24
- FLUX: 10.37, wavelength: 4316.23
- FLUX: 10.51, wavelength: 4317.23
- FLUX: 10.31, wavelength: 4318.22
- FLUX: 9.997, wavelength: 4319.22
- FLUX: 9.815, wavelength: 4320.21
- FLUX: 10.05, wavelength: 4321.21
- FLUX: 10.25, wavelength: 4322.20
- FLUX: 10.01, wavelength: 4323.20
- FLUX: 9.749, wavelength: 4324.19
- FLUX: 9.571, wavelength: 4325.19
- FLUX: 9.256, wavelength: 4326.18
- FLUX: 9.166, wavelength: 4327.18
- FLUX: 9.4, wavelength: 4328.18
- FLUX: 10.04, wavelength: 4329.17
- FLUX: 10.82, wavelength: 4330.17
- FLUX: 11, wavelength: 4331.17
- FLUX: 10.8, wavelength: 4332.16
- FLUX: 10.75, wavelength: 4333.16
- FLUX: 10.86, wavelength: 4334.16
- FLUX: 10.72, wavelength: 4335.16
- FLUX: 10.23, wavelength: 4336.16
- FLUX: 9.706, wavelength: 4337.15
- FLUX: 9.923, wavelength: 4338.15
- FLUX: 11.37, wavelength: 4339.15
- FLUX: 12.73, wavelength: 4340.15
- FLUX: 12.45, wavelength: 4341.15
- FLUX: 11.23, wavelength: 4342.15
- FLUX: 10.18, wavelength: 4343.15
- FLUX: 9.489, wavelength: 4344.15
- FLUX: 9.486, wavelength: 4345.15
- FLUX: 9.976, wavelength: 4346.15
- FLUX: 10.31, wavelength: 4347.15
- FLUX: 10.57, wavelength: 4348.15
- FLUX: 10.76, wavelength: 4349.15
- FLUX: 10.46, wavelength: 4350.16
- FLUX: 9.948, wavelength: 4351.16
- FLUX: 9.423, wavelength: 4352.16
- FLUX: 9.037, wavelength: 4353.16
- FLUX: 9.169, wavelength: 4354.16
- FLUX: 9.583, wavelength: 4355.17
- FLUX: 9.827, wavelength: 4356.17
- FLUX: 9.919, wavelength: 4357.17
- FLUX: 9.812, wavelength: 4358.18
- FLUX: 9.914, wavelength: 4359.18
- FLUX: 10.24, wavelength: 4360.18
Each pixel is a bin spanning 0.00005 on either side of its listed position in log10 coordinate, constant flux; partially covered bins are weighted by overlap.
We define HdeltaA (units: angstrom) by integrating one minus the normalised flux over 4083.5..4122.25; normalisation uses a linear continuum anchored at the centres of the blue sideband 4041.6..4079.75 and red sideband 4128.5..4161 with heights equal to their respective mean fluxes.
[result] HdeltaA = 1.1 angstrom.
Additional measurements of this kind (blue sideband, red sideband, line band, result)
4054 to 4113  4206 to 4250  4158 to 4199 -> -1.73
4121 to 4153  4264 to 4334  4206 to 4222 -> 0.54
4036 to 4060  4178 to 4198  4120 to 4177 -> -1.45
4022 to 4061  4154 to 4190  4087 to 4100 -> 0.58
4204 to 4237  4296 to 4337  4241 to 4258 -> -0.79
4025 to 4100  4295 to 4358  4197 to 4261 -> 0.45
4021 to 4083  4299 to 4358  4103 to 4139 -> -0.20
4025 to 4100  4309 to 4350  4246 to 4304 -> 0.44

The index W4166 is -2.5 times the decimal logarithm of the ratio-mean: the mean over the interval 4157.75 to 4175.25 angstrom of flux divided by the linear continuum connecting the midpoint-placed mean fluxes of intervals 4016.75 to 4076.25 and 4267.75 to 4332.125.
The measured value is -0.06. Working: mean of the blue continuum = 10.3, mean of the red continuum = 10.1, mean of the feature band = 10.8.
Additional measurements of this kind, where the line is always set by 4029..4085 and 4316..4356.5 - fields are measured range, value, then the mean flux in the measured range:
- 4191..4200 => 0.01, 10.1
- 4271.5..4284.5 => 0.04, 9.8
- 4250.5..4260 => -0.05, 10.6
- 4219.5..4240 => 0.00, 10.2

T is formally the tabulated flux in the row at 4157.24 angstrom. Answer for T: 10.12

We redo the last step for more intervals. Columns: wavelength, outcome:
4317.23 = 10.51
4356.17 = 9.827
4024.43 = 10.35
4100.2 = 10.04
